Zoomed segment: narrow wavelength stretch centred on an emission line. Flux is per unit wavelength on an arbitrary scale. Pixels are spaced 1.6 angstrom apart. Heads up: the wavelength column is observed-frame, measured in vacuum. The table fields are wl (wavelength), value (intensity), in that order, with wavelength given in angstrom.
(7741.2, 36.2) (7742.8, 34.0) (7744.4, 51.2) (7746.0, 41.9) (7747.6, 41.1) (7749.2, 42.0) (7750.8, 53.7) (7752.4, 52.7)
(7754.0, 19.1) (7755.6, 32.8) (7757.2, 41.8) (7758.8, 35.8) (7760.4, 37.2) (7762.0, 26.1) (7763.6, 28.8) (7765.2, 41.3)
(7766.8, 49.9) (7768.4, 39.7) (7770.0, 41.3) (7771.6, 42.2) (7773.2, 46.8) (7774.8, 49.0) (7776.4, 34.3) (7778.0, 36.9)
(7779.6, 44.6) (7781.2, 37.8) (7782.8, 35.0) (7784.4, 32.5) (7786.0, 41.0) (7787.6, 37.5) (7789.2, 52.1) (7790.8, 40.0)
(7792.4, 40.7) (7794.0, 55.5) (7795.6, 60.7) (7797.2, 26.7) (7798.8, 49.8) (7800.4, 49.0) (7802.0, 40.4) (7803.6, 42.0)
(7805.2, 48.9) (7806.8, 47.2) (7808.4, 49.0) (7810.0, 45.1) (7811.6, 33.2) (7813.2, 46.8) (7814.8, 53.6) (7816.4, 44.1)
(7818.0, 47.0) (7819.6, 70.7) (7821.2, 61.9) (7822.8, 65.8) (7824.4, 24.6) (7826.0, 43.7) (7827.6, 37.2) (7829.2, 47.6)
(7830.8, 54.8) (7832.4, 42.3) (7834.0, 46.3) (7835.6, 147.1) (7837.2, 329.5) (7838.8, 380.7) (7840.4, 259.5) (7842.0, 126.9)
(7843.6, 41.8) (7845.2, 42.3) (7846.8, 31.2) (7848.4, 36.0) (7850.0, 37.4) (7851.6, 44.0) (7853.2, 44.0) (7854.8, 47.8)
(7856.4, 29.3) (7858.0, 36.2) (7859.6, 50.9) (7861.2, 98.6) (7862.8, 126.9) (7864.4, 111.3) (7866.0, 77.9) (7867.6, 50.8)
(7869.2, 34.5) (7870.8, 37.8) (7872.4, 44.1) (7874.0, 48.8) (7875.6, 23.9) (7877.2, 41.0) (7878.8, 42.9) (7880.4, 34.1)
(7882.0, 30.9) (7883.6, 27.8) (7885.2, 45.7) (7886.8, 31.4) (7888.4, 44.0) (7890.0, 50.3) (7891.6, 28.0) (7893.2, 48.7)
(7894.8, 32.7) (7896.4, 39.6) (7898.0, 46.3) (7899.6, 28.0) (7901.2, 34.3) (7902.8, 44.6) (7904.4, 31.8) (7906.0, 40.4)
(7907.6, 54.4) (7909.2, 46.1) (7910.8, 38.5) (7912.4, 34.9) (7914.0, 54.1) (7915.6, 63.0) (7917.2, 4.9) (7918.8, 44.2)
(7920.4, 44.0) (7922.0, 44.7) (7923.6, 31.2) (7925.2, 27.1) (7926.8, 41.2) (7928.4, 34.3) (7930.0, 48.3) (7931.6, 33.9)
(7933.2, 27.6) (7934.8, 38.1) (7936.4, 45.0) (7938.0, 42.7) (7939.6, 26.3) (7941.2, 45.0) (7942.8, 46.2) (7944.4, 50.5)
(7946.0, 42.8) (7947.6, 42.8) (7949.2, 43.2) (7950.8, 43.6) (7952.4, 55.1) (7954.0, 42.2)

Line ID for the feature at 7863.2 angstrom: [N II] 6583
